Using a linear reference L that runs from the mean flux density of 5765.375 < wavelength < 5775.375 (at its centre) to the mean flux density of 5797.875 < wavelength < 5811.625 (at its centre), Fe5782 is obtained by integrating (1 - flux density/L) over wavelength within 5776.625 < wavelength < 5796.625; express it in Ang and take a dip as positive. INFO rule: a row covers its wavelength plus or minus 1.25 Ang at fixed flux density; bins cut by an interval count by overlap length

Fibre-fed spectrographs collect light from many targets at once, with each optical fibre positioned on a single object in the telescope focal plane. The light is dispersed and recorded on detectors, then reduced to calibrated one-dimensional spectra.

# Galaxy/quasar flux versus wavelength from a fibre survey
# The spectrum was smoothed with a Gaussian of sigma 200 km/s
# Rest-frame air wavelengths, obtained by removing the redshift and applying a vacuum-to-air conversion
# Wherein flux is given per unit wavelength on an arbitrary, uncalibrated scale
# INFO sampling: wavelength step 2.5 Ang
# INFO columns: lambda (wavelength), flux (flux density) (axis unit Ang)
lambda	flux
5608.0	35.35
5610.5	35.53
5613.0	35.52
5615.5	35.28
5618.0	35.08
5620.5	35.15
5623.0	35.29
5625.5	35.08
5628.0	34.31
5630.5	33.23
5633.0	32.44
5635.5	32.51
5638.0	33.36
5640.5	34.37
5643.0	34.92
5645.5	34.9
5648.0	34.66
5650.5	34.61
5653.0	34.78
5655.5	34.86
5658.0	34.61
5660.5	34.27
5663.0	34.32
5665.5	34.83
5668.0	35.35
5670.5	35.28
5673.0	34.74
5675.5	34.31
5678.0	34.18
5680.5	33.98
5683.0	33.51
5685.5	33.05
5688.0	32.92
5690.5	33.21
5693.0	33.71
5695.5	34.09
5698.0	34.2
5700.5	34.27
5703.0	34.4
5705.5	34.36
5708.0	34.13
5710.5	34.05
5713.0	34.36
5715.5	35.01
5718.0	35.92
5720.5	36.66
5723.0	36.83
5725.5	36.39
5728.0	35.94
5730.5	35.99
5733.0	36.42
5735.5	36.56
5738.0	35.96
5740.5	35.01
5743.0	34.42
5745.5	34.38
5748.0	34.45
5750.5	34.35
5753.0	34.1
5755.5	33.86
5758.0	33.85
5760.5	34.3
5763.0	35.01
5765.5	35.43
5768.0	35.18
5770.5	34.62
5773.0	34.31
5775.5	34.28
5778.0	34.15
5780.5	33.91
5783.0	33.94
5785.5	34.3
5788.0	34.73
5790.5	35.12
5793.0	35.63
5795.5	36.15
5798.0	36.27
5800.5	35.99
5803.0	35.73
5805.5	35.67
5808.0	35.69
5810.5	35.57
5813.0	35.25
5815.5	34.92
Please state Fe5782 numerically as 0.29 Ang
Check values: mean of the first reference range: 34.8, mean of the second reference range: 35.8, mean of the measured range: 34.7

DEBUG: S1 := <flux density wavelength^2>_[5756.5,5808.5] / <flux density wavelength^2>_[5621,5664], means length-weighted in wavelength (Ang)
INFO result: 1.1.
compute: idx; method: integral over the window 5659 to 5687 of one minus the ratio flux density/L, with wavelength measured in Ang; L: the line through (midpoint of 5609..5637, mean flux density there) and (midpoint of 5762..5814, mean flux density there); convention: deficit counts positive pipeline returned 0.3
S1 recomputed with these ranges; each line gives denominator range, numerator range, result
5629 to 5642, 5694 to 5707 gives 1.05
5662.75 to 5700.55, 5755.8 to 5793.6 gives 1.05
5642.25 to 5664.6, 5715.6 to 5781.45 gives 1.05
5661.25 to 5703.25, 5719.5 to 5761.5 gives 1.05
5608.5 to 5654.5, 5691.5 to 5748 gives 1.05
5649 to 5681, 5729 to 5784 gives 1.04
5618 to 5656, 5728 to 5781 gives 1.06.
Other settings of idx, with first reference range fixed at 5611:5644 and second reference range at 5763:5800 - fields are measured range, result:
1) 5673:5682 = 0.1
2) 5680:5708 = 0.6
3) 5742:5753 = 0.1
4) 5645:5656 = -0.1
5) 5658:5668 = 0.0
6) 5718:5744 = -1.0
